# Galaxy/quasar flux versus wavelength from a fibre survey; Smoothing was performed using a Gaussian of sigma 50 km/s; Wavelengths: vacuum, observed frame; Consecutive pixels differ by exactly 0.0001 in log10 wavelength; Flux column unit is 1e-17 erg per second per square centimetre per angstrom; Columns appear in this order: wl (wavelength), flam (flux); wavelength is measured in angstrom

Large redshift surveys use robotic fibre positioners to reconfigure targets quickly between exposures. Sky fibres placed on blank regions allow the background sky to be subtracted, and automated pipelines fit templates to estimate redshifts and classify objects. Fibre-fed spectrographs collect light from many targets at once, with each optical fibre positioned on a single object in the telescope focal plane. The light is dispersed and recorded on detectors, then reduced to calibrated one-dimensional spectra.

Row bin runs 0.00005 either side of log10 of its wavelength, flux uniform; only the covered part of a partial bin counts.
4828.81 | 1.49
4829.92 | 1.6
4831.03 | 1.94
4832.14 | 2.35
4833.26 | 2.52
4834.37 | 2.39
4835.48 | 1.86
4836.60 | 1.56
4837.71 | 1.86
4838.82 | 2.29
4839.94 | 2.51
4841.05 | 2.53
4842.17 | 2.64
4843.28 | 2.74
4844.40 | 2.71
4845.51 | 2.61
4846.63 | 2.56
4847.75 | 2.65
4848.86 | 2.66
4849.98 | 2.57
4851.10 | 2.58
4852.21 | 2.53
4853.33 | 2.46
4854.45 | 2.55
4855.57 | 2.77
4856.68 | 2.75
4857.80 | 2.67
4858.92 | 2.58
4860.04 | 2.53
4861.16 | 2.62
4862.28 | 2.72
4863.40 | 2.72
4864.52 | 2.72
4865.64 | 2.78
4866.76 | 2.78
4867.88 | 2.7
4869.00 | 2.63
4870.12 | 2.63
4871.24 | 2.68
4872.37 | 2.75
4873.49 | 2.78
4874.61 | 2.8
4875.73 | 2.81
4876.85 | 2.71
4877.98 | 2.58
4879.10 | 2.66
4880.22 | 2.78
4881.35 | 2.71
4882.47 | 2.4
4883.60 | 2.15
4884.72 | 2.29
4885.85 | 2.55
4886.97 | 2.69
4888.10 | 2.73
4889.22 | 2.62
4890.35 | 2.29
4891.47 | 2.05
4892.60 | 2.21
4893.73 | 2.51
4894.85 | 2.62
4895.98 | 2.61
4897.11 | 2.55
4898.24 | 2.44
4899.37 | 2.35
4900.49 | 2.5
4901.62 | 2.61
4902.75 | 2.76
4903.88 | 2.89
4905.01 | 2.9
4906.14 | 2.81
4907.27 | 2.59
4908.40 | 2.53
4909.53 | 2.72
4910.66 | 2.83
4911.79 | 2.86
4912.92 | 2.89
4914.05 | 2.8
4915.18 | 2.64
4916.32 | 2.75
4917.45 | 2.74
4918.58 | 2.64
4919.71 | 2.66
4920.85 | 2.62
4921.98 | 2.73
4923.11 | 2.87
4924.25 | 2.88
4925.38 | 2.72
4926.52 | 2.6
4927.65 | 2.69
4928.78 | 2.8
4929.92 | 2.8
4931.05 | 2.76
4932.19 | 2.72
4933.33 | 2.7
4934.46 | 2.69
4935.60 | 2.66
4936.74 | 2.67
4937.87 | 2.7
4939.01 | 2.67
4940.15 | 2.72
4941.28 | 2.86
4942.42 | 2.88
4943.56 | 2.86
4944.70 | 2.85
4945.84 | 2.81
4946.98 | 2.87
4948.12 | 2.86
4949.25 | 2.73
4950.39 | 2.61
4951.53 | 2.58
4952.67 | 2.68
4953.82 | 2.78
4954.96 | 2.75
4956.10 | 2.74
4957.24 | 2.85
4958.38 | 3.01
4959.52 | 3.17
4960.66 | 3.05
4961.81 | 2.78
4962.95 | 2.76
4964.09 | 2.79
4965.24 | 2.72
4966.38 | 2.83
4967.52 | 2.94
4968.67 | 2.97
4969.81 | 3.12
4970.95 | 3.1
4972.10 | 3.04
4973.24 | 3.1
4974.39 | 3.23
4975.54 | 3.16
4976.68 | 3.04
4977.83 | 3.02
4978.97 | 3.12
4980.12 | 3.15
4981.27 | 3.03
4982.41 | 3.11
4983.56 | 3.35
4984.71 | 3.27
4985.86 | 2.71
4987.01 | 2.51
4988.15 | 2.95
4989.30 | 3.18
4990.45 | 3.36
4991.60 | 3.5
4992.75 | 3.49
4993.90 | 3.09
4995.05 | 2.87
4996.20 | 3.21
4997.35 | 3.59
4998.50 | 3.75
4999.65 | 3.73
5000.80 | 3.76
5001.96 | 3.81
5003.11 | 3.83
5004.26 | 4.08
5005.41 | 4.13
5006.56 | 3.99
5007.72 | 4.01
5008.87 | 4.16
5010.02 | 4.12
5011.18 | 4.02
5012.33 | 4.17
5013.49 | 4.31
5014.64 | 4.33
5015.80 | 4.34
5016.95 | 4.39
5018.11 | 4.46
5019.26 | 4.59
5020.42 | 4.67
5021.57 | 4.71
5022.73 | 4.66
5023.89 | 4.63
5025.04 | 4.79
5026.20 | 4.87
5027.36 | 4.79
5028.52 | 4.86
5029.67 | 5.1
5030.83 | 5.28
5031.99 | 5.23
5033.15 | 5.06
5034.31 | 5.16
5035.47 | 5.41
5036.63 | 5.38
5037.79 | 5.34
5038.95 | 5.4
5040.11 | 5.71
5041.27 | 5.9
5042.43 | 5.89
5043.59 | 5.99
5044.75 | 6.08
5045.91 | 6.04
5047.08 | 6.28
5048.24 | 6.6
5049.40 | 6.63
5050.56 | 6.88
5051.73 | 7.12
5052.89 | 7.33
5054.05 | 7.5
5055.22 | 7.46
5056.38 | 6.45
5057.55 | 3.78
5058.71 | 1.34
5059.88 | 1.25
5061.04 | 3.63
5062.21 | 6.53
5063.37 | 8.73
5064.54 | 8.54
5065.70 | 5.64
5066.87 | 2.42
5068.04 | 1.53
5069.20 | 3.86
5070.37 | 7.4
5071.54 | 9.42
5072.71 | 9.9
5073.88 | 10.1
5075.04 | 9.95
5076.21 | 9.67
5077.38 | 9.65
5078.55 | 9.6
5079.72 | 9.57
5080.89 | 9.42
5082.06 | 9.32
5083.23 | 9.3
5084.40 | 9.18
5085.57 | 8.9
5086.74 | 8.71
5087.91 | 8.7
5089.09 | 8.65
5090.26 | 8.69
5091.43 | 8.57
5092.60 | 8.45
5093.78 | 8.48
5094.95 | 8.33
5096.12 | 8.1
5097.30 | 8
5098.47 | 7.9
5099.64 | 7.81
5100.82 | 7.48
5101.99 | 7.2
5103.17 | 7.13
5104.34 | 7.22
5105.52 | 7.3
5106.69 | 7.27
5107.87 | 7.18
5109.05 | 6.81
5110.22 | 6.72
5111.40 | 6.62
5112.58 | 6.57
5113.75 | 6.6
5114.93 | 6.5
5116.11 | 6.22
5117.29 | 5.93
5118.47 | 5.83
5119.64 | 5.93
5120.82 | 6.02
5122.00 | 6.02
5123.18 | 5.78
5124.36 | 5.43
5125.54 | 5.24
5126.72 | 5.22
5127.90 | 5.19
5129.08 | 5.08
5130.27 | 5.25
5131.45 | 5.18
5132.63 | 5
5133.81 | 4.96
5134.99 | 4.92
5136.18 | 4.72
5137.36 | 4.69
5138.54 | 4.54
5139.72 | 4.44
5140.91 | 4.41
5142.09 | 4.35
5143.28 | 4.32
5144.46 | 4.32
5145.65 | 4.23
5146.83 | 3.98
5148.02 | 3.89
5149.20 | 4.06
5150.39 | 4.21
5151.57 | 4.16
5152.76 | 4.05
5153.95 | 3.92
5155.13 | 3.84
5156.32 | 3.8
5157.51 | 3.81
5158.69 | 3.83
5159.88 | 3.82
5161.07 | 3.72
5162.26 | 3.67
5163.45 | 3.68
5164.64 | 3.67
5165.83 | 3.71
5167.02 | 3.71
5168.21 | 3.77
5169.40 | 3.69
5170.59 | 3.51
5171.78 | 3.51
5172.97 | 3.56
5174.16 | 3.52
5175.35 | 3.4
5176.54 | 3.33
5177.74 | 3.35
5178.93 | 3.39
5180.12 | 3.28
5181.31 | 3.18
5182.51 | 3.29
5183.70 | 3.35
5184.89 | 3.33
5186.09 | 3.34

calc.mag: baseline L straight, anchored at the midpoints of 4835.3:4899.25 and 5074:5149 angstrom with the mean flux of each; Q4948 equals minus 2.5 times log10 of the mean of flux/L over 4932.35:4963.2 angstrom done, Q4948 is 0.38 mag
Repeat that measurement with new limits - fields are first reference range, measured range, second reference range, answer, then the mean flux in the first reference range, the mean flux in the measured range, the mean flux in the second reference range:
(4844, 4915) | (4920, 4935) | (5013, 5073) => 0.25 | 2.63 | 2.74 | 5.44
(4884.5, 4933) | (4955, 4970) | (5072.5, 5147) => 0.29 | 2.65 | 2.89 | 6.91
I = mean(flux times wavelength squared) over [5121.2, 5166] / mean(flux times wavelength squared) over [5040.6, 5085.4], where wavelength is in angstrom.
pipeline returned 0.67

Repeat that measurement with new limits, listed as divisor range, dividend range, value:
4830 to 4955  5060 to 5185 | 2.42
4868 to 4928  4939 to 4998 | 1.16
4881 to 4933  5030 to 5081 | 2.57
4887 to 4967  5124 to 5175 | 1.70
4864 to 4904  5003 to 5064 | 2.11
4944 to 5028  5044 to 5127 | 2.13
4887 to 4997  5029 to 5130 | 2.54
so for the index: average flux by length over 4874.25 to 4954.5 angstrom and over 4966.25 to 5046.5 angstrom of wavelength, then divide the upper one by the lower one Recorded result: 1.5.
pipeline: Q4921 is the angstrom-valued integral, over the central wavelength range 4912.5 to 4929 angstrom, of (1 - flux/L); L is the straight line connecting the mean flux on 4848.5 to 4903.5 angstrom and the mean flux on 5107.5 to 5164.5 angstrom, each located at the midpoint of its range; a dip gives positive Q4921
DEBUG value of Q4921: 1.5 angstrom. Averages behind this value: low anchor 2.6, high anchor 4.95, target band 2.73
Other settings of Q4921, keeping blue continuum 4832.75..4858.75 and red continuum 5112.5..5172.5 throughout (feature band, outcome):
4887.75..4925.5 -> 3.58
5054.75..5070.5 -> -2.97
